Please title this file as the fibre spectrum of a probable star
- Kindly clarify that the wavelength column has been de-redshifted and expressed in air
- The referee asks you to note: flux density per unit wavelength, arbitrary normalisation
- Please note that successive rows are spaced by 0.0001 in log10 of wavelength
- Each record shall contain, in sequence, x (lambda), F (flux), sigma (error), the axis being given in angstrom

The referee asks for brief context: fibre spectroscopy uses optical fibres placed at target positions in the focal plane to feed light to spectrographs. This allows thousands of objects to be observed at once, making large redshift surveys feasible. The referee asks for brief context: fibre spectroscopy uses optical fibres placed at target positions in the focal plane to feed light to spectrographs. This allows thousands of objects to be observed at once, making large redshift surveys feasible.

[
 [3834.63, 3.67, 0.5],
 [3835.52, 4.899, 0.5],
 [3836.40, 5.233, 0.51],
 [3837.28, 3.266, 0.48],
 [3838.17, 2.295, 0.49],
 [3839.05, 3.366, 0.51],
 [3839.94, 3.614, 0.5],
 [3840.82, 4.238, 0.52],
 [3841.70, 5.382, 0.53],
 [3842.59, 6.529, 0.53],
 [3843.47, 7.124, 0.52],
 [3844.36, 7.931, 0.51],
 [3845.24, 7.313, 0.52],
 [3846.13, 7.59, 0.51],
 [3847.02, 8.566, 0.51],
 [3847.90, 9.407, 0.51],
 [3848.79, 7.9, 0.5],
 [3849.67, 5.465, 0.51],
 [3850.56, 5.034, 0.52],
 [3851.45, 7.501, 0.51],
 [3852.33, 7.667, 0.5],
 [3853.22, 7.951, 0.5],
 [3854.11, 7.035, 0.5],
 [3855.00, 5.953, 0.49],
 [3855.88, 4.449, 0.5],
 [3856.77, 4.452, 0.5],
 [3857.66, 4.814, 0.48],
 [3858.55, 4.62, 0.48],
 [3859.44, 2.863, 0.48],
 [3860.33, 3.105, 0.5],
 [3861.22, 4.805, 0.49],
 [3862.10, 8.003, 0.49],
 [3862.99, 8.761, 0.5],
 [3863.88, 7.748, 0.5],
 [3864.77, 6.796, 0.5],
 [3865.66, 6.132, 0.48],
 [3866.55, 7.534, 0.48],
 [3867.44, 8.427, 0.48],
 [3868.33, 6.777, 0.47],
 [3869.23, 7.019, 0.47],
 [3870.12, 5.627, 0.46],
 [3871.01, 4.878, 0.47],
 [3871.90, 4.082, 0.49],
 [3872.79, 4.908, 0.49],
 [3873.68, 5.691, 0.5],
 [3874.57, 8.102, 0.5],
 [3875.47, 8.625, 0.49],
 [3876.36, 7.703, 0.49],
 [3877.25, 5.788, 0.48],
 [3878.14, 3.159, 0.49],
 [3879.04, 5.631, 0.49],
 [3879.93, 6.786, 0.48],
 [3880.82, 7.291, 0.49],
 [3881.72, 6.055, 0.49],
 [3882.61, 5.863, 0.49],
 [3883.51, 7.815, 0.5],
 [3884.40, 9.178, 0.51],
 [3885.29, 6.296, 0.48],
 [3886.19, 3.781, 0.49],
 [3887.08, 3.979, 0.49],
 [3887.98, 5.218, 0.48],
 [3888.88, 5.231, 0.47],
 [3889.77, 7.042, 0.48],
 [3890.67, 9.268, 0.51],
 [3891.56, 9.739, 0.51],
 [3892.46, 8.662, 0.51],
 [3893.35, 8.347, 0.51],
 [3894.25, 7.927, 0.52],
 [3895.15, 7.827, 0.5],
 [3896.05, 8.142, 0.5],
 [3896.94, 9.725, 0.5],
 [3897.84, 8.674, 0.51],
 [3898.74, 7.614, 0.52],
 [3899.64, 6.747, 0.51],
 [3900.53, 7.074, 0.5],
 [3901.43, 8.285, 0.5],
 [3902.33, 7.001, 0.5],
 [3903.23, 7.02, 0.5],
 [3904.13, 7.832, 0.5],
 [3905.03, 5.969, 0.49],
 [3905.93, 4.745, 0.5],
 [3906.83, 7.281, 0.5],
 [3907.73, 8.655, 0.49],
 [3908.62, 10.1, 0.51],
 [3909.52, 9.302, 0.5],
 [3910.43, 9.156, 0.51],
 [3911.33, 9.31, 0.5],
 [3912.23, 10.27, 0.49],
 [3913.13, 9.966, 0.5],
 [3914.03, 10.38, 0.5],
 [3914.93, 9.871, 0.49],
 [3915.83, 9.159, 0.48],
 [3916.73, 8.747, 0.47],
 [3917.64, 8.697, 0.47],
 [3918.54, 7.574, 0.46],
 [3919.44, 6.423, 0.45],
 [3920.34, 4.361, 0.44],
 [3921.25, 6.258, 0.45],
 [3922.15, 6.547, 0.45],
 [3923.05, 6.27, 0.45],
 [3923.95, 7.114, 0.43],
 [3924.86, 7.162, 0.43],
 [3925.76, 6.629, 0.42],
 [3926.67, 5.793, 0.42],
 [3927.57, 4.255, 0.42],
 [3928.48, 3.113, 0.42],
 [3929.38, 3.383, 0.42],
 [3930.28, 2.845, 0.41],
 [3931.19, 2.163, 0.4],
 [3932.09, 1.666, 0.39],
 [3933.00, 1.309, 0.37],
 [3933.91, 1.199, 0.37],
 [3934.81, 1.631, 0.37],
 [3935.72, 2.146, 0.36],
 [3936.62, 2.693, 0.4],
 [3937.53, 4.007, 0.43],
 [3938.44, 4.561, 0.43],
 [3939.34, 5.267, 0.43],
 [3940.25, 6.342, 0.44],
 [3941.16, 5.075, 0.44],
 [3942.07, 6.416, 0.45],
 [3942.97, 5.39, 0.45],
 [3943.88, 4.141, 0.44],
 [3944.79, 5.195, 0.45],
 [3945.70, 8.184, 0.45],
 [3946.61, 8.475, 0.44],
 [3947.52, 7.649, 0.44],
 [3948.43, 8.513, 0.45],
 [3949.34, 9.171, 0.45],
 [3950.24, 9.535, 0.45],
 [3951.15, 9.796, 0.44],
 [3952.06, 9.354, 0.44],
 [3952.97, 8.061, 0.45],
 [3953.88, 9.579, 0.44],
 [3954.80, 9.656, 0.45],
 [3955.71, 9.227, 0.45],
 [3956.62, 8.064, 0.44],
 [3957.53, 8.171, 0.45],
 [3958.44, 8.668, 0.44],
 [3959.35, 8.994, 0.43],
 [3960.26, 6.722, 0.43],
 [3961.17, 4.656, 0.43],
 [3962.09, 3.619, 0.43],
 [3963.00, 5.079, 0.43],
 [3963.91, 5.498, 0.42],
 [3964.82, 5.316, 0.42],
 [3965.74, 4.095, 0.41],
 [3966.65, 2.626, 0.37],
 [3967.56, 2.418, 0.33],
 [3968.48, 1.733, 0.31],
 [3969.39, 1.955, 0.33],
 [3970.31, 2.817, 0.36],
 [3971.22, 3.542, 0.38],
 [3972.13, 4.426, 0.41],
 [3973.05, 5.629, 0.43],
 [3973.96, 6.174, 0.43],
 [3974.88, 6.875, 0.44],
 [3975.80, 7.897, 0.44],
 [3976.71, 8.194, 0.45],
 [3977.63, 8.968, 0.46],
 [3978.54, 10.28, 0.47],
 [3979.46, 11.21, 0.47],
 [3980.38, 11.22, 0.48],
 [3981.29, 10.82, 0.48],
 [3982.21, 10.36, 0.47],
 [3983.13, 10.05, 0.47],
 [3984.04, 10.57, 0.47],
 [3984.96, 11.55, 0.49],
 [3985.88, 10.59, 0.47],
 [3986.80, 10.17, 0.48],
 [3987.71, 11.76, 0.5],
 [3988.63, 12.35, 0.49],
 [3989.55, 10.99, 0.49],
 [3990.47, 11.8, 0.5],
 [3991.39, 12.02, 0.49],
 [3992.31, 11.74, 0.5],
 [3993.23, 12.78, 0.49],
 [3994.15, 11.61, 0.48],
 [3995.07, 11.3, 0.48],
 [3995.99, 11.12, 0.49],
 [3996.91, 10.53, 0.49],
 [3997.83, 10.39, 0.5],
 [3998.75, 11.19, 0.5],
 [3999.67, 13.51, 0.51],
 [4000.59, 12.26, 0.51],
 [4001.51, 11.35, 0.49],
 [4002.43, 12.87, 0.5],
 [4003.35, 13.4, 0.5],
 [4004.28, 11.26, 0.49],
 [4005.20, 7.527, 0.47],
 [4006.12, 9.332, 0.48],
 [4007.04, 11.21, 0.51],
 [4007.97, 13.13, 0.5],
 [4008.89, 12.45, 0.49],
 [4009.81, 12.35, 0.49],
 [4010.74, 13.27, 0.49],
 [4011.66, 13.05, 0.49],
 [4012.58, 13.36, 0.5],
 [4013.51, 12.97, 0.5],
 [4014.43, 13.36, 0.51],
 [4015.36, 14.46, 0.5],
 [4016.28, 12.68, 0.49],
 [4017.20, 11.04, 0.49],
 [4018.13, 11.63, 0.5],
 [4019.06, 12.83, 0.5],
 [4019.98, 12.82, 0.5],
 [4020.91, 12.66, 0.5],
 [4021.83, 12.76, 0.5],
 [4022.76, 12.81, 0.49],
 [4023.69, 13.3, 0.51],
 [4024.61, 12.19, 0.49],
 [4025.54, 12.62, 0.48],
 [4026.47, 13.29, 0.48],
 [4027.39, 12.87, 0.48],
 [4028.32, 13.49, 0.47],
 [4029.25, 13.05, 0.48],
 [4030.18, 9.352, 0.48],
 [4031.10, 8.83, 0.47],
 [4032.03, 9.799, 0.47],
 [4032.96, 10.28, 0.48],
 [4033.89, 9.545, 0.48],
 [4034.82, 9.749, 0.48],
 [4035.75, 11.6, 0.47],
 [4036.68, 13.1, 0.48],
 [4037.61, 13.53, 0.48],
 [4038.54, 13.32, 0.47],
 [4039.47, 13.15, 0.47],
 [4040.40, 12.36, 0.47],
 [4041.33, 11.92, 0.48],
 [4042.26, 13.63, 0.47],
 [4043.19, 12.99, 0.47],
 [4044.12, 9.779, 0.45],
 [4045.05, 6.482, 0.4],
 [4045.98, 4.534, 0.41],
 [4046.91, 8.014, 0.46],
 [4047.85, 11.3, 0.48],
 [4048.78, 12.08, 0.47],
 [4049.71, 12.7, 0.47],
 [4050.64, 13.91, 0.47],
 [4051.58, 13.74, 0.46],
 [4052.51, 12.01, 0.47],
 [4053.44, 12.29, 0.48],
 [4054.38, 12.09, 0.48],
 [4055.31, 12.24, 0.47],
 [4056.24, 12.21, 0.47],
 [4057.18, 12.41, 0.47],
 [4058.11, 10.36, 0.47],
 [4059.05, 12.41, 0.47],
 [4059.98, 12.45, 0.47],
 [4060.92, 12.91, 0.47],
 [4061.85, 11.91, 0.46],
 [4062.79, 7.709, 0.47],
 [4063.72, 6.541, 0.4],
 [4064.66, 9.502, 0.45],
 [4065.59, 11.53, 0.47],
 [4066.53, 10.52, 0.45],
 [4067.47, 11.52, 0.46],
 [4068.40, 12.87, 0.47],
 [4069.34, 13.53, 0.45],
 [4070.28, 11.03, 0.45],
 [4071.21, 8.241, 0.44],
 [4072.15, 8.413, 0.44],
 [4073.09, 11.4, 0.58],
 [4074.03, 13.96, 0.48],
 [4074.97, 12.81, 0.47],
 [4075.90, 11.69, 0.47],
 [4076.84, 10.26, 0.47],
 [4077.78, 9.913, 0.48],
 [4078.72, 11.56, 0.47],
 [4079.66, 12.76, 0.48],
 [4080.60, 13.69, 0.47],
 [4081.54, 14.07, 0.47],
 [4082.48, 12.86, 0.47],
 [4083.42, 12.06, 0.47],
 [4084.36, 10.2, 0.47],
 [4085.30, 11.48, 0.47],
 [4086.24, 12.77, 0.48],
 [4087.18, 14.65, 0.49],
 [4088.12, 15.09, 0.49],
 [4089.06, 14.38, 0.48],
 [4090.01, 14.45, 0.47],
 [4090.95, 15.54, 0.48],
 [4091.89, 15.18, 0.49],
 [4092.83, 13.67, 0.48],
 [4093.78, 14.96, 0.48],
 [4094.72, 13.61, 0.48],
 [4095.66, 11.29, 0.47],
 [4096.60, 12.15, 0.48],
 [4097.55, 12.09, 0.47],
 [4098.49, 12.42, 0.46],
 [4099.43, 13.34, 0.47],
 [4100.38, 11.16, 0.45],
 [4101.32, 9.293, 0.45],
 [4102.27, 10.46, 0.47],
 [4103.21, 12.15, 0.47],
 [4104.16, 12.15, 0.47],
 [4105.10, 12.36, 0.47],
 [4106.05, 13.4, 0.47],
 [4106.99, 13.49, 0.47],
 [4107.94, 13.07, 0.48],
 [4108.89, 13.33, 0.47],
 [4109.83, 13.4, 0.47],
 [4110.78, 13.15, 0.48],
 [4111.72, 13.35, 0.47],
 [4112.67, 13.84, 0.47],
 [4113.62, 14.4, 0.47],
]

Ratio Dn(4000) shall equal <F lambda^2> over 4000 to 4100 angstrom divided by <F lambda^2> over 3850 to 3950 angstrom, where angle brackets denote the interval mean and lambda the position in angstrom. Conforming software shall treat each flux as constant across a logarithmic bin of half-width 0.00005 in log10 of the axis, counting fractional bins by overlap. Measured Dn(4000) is 2.0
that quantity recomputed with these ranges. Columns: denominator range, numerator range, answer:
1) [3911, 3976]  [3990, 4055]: 2.04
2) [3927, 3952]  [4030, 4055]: 2.34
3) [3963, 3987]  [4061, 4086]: 1.68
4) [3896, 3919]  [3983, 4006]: 1.42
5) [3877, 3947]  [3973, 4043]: 1.87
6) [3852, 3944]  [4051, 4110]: 2.09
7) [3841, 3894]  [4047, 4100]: 2.07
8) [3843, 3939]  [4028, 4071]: 1.88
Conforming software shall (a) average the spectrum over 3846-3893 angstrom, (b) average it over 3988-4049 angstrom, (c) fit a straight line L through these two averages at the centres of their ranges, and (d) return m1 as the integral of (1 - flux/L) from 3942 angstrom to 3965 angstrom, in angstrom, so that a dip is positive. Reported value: 4.8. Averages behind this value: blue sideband 6.46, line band 7.47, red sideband 11.7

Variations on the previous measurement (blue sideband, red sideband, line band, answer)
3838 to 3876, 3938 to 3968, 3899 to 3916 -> -4.7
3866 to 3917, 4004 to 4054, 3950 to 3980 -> 9.6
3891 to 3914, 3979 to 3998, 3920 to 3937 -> 9.5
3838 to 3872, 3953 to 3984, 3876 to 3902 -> -2.7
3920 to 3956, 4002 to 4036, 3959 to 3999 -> 3.8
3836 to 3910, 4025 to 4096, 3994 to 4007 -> -1.4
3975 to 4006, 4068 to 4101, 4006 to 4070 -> -0.2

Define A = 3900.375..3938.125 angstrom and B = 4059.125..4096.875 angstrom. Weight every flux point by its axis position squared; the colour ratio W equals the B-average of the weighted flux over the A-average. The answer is 2.11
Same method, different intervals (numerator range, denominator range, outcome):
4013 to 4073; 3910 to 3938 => 2.12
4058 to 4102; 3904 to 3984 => 1.95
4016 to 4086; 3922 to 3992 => 1.80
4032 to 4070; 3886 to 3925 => 1.58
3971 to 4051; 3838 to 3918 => 1.72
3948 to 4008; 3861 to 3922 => 1.27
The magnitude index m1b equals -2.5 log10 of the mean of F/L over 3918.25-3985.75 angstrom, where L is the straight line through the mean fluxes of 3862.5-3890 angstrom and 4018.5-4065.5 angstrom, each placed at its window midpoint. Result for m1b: 0.37 mag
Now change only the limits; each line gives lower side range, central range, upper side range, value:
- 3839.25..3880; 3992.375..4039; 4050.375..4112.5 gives -0.15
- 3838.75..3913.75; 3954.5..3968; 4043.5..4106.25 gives 0.41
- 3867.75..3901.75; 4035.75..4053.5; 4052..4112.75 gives -0.04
